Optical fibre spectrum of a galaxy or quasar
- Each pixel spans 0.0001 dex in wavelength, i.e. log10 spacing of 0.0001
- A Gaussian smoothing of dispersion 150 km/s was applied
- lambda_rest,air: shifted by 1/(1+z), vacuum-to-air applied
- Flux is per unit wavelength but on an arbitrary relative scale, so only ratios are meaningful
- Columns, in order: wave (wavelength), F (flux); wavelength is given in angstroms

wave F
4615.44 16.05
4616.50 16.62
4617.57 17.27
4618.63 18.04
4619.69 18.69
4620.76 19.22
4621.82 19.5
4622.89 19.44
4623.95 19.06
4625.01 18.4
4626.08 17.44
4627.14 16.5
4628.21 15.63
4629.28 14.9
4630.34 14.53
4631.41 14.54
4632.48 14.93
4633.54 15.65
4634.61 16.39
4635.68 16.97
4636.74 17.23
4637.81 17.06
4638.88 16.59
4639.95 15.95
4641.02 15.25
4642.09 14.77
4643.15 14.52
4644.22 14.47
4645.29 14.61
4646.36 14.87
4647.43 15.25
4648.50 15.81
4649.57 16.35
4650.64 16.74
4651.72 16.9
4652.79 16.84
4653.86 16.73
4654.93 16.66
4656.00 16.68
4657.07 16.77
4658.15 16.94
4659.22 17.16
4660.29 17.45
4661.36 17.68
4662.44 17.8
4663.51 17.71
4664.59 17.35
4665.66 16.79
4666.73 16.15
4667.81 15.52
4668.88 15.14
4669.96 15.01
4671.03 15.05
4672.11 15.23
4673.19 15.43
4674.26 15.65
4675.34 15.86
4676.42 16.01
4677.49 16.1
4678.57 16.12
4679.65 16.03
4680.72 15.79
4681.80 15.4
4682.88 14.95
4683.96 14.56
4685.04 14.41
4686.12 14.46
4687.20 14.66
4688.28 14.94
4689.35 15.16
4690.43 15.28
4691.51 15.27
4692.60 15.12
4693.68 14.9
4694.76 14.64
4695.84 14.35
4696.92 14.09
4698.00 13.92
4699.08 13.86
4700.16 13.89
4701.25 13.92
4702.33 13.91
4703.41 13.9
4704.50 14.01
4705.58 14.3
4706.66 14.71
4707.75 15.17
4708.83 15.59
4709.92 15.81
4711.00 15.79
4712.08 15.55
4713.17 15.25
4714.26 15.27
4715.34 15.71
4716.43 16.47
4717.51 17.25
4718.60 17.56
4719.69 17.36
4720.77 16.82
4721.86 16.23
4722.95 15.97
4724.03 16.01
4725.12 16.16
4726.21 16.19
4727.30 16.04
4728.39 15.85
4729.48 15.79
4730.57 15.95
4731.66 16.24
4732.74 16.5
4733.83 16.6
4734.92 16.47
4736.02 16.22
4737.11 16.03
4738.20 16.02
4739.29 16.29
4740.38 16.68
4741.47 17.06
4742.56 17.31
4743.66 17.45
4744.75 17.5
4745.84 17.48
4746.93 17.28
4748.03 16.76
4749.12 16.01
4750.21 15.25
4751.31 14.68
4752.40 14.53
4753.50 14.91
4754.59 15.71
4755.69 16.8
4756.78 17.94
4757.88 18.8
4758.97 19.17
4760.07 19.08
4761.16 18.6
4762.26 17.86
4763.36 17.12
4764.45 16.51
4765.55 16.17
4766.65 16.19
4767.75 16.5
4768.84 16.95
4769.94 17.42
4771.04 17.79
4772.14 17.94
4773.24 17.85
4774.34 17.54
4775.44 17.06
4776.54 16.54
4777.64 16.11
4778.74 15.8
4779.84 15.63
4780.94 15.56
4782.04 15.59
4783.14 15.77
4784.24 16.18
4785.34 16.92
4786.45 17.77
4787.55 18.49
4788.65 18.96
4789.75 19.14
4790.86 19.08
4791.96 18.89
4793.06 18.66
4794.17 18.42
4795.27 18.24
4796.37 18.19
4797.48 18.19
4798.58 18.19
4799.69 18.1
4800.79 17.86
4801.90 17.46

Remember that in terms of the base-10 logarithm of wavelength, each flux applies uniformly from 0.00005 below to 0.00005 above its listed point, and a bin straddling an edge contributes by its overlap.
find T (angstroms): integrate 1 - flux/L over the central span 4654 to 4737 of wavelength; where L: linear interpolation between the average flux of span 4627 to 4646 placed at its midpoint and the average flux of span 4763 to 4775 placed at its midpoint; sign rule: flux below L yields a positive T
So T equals 2.73 angstroms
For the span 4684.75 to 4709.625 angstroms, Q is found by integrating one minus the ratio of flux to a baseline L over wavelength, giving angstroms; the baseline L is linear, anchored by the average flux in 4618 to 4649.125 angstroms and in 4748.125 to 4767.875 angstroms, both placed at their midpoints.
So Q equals 3.1 angstroms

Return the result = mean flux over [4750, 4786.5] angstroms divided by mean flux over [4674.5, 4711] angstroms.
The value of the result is 1.13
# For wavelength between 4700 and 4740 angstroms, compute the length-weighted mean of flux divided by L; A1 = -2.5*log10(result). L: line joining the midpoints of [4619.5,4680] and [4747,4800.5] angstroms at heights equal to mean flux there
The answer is 0.07 mag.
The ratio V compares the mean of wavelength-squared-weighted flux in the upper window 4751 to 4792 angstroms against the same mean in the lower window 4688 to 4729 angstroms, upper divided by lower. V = 1.1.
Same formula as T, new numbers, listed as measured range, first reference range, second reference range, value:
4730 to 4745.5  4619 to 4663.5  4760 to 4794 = 0.4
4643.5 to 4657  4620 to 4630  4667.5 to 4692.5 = 0.5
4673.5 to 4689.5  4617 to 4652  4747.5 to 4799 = 1.3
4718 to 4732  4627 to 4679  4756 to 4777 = 0.5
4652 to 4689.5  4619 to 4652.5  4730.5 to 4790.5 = 1.2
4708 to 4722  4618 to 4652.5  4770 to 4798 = 0.7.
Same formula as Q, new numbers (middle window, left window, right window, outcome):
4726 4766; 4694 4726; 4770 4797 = -0.8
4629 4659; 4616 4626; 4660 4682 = 2.5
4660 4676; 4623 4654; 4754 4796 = 0.1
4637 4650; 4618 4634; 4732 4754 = 1.2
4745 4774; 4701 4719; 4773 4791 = -0.9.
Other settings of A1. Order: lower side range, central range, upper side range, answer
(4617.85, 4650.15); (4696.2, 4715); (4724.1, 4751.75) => 0.12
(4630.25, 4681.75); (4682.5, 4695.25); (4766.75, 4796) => 0.11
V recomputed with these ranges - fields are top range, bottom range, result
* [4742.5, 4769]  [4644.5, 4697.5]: 1.11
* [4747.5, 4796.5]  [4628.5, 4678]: 1.12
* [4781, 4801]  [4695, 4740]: 1.18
